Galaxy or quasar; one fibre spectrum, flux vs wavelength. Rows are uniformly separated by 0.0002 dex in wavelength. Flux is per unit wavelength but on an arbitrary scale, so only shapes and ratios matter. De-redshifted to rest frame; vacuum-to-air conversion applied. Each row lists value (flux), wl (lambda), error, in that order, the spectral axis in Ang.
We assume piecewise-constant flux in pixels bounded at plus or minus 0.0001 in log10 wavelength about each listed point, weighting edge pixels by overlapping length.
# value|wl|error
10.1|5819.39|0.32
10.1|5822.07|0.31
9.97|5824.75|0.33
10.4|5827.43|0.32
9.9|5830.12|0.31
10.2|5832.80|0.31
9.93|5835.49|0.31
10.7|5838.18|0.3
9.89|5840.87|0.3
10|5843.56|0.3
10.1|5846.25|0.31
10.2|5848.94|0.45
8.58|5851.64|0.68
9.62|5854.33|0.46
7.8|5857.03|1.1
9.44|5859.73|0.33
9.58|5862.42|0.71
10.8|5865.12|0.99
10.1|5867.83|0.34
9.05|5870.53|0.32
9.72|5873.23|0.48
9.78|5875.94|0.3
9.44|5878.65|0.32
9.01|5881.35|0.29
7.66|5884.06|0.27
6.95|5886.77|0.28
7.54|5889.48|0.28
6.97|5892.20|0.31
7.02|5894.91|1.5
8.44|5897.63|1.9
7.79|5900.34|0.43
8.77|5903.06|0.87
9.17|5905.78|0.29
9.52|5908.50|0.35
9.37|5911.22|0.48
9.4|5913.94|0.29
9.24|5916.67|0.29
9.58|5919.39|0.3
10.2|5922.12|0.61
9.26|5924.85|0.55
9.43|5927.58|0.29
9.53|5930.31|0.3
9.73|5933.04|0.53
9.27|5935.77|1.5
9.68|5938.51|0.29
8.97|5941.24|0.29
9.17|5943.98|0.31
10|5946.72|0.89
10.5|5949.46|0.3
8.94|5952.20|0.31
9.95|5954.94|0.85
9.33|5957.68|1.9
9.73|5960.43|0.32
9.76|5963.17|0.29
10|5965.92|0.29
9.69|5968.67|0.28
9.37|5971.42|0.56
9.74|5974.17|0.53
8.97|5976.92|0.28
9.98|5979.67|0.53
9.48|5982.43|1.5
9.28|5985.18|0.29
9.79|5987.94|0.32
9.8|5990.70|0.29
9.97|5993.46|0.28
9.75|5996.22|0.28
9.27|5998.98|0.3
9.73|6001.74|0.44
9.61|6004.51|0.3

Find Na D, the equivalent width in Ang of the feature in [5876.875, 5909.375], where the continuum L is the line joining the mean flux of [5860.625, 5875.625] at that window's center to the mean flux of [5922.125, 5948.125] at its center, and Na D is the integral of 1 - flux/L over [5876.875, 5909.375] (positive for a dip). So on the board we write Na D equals 5.07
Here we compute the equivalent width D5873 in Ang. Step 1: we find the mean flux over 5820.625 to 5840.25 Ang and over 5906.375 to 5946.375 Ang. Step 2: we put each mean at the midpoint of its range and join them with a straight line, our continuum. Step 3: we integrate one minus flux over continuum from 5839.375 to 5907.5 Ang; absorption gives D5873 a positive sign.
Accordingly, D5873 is 6.3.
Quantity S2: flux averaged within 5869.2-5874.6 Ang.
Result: 9.39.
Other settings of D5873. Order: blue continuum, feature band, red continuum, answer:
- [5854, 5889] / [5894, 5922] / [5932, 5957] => 1.25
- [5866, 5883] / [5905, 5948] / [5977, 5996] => 0.51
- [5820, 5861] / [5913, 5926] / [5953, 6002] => 0.21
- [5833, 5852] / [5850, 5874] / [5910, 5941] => 1.13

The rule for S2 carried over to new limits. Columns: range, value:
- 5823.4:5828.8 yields 10.2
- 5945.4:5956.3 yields 9.85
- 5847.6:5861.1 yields 9.13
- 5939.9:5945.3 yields 9.06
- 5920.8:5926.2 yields 9.72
